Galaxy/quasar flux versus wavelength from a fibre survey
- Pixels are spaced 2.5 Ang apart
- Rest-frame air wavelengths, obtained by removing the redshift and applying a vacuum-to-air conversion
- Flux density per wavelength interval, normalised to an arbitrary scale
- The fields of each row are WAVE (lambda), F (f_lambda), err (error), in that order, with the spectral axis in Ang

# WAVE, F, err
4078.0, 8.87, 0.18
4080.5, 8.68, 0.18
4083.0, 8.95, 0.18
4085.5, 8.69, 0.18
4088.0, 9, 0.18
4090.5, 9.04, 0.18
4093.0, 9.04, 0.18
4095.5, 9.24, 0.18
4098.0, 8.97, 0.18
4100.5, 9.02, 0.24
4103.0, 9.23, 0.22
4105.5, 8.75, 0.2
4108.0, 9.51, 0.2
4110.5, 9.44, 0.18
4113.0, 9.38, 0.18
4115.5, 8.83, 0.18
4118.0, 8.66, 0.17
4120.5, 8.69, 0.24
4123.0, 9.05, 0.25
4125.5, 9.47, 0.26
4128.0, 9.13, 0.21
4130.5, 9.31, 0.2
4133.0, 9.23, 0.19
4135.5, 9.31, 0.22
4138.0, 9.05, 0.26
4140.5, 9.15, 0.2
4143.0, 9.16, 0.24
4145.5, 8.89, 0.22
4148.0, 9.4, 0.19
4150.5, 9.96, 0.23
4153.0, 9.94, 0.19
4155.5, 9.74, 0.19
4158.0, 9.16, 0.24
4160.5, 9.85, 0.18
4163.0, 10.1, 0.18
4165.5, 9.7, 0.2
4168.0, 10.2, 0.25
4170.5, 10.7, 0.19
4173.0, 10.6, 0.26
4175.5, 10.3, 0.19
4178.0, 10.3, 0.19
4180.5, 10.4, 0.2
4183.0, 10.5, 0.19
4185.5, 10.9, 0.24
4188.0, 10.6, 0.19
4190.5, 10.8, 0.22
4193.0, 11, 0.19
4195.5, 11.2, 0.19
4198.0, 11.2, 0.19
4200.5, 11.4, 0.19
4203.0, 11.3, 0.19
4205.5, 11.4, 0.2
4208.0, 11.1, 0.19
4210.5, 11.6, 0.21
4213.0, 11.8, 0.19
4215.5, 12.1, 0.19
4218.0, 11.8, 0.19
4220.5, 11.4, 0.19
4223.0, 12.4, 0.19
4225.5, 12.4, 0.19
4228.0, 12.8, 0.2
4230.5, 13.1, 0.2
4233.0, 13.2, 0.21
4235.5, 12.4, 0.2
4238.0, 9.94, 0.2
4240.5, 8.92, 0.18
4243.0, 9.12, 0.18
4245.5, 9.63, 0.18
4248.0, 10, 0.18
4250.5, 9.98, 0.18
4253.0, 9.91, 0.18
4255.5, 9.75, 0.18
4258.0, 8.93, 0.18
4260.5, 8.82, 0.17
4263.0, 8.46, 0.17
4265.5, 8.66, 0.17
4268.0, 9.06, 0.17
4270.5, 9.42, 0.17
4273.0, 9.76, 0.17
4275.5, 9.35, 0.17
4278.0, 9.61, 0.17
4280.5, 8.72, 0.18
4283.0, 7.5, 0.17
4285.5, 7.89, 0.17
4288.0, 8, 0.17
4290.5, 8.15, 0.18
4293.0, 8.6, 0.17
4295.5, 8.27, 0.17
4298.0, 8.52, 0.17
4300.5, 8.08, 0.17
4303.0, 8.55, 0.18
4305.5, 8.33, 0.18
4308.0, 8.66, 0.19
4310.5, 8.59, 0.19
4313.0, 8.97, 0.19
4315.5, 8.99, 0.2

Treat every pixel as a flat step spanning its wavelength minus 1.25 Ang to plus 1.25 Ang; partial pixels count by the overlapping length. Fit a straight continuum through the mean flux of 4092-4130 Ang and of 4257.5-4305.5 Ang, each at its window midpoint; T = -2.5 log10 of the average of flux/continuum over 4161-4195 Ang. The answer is -0.17 mag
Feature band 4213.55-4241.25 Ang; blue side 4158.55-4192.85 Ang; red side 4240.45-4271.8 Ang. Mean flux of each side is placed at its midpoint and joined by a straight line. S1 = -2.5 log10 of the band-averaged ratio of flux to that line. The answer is -0.22 mag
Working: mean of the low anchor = 10.4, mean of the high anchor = 9.3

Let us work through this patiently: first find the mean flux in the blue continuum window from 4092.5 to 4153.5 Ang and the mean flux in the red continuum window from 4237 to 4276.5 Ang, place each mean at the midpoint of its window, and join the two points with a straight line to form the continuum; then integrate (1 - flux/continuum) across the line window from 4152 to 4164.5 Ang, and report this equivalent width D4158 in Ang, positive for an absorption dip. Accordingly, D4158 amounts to -0.7 Ang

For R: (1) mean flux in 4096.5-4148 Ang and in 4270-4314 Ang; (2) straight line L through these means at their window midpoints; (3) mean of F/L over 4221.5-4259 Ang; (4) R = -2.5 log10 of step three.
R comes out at -0.23 mag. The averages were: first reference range 9.12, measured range 10.8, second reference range 8.59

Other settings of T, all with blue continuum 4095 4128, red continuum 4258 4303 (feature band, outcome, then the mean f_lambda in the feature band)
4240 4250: -0.09 mag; 9.5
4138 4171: -0.08 mag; 9.64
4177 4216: -0.24 mag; 11.1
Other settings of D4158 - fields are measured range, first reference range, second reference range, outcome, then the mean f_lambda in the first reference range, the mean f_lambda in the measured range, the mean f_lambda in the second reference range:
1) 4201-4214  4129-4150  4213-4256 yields -1.0 Ang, 9.21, 11.4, 11.2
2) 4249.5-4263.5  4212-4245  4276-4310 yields 1.2 Ang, 11.6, 9.34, 8.4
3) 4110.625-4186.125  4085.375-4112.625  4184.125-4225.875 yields 4.2 Ang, 9.11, 9.62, 11.4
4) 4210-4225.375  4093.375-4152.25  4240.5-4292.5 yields -4.8 Ang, 9.17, 11.9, 9.03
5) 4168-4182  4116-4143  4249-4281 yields -2.0 Ang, 9.1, 10.4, 9.28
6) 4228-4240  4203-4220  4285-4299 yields -1.5 Ang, 11.6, 12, 8.25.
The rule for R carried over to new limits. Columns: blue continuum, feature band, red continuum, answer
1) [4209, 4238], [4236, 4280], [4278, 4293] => 0.057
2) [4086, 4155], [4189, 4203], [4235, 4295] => -0.211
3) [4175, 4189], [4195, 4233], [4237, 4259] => -0.180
